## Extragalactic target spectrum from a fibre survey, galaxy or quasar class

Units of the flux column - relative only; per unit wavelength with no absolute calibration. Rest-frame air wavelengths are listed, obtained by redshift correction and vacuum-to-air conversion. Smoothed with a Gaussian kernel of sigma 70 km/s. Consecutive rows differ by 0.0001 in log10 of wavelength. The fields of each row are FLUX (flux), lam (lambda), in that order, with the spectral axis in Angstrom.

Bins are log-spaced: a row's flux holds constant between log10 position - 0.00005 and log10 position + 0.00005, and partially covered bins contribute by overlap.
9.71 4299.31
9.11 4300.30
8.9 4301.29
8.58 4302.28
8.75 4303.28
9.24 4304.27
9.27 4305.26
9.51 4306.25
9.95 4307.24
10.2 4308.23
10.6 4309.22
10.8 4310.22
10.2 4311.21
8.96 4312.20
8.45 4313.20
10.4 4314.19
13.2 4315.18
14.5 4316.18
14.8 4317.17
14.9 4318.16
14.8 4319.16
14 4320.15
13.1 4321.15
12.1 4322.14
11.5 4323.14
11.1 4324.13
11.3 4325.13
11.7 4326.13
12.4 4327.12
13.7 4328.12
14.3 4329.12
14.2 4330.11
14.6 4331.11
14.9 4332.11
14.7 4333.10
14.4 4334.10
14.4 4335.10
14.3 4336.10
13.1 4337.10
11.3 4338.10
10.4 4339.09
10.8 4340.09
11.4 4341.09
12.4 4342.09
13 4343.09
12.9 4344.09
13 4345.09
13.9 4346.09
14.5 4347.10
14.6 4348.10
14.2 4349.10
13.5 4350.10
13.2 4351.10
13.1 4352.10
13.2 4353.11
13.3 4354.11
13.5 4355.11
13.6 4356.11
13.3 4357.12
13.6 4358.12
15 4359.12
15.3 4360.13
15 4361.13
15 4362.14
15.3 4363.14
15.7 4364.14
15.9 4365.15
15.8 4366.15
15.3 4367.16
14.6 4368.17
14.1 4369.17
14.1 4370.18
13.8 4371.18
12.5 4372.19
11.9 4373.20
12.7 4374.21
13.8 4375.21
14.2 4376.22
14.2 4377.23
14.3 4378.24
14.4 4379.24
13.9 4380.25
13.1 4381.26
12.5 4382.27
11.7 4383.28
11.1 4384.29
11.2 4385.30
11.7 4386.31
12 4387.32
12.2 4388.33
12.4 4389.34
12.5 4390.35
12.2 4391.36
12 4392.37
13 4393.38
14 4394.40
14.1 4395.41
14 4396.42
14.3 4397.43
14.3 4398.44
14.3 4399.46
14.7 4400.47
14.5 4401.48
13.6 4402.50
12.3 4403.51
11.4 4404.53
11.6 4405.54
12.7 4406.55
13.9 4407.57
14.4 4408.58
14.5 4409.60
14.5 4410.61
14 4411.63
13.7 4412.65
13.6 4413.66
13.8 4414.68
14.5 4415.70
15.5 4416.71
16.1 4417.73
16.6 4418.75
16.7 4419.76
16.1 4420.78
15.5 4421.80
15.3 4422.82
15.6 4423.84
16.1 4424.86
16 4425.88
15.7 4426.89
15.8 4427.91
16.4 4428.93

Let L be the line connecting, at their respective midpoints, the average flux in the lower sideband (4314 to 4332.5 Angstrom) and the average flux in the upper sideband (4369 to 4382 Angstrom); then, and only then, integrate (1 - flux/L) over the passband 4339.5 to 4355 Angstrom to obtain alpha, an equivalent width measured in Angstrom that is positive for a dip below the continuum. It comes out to 0.3 Angstrom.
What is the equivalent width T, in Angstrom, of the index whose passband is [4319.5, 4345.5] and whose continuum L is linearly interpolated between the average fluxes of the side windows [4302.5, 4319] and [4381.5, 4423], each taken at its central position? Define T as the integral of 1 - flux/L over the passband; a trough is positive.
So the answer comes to -3.1 Angstrom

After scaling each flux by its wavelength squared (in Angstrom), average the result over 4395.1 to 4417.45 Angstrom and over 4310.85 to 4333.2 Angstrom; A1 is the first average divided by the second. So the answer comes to 1.1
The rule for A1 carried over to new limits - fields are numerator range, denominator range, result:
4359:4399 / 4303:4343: 1.15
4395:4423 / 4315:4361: 1.10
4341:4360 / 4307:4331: 1.12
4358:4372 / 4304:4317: 1.45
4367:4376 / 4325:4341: 1.05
